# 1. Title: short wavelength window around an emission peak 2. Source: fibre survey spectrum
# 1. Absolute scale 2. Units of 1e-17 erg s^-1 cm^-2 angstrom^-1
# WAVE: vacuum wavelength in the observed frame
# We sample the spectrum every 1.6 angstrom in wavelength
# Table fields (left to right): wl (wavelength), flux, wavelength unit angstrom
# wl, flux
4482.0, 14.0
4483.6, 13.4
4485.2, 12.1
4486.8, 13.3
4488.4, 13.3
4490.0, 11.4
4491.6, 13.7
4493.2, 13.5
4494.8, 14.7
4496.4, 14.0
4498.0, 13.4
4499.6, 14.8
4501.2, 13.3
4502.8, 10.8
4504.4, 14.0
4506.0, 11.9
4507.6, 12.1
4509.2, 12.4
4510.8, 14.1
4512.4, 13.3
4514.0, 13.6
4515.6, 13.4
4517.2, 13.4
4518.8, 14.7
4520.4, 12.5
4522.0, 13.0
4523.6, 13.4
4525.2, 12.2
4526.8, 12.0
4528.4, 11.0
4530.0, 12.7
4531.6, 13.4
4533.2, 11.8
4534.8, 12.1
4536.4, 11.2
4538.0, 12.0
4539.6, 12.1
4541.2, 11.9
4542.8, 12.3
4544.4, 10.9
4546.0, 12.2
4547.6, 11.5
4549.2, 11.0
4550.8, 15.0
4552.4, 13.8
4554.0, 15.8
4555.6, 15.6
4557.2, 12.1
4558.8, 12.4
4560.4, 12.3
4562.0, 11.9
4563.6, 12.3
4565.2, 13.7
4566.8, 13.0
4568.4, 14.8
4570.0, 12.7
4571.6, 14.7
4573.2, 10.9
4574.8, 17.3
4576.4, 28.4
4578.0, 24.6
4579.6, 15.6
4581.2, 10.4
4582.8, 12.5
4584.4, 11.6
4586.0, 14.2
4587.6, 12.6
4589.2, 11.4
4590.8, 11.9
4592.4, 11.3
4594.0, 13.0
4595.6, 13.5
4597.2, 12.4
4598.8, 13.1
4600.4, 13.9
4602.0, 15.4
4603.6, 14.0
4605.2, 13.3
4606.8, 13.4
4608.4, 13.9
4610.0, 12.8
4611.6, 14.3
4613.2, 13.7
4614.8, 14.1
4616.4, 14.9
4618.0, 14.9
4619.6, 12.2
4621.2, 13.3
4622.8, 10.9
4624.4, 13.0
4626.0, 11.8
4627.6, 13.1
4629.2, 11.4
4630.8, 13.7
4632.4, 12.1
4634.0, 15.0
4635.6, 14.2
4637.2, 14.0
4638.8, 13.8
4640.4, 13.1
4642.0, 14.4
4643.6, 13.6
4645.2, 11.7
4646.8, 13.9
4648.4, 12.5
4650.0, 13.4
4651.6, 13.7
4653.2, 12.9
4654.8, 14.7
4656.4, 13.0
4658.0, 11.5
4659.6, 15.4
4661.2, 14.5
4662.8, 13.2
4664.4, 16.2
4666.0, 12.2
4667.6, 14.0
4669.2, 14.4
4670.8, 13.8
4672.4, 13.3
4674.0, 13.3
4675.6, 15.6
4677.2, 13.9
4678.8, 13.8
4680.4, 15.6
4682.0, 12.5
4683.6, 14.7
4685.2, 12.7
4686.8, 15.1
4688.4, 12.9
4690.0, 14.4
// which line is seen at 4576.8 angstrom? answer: H-gamma 4340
